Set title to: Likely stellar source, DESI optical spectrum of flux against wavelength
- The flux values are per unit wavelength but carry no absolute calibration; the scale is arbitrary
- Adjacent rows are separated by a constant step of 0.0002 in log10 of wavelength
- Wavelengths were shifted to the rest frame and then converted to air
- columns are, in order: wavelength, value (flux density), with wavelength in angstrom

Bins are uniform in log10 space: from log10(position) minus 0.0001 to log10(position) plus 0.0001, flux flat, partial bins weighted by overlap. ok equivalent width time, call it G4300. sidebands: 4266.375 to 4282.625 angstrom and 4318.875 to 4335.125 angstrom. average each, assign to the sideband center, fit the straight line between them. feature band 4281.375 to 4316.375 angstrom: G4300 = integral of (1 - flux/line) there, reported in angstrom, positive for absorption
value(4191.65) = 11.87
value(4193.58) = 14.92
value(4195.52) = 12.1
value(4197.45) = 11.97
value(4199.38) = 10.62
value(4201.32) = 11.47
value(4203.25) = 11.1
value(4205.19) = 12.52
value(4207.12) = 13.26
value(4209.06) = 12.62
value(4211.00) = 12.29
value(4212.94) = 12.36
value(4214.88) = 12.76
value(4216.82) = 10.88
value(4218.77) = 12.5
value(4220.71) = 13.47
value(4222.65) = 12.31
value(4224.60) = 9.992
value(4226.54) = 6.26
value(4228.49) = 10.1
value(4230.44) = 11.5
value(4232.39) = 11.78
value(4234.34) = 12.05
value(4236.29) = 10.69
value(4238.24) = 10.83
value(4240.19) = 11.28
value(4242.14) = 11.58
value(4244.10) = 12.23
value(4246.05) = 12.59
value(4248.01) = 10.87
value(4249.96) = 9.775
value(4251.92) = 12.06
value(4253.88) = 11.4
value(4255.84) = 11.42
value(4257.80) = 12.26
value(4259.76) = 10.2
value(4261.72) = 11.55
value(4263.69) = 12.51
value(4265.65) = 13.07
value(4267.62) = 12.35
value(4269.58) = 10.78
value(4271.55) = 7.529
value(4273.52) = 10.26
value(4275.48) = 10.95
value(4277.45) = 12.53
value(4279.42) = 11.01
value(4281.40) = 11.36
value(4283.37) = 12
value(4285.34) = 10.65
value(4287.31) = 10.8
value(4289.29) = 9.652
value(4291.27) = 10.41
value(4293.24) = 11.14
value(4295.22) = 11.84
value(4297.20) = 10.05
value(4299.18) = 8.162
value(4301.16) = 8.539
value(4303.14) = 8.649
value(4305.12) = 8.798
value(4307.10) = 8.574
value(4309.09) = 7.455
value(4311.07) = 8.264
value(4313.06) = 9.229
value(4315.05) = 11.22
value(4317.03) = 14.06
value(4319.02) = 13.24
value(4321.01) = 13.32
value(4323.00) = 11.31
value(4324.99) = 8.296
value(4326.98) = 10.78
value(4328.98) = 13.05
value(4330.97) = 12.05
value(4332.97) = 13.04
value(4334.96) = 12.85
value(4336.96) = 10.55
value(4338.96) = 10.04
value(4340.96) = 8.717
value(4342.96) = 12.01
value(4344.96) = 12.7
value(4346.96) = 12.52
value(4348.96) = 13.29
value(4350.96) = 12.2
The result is 4.7 angstrom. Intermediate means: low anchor 10.9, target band 9.82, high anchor 11.9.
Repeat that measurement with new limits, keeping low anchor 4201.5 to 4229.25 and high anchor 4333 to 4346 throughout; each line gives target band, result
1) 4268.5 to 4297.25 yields 1.7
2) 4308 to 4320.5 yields 0.8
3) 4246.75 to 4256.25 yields 0.3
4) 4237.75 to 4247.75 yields -0.1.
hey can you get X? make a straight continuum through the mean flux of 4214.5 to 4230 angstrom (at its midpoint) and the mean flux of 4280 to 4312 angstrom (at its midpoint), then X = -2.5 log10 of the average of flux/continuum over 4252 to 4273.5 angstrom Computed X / -0.10 mag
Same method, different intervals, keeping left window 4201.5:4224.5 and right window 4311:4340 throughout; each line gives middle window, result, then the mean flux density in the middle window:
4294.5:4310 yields 0.29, 8.97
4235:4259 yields 0.06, 11.4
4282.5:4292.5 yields 0.10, 10.7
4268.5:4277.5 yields 0.16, 10.2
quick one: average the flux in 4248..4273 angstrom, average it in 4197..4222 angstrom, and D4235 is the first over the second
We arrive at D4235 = 0.92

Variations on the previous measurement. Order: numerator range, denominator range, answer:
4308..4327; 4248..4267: 0.93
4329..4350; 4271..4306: 1.15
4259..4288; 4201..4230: 0.96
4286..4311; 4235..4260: 0.83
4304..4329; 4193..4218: 0.86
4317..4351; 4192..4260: 1.02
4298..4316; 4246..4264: 0.77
